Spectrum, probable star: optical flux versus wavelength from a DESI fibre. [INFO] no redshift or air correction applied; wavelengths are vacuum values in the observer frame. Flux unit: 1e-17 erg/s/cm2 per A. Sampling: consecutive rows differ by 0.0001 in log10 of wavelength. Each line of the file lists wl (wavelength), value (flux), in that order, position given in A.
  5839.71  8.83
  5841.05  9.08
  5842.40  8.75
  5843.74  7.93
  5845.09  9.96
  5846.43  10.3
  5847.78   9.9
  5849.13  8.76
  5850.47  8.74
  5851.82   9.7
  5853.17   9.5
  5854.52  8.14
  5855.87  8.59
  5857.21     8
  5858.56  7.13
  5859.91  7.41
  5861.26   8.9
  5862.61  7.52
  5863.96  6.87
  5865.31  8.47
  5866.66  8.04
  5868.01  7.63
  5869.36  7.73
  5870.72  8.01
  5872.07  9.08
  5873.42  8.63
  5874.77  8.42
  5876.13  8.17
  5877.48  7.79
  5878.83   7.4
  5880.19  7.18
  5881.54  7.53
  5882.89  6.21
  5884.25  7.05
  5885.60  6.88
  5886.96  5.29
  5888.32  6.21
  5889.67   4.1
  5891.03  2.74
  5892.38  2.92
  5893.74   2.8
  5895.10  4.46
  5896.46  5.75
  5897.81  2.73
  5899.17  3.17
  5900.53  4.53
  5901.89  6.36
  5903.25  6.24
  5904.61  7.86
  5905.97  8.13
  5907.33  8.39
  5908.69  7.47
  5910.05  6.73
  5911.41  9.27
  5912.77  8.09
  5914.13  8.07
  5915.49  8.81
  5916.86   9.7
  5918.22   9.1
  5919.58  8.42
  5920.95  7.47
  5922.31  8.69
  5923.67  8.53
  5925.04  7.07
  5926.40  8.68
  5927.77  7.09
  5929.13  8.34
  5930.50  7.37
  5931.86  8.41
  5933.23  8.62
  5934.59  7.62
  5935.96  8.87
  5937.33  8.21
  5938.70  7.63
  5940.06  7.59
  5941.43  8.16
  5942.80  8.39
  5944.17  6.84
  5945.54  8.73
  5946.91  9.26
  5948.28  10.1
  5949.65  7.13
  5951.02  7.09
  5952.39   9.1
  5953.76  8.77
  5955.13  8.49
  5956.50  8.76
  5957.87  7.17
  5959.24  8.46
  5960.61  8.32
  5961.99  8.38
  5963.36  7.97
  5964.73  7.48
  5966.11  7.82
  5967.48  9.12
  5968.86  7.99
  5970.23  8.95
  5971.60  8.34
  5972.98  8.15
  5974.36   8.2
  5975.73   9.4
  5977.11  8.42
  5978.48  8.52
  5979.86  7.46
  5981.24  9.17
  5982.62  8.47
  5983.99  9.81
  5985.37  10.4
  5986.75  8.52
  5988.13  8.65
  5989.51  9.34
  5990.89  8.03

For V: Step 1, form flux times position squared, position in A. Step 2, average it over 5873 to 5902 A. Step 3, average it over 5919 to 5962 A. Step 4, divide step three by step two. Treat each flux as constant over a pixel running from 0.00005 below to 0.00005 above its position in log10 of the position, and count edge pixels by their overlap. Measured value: 1.46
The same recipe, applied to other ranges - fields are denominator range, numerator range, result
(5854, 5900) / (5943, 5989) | 1.31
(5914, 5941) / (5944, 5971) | 1.02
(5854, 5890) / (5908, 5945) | 1.10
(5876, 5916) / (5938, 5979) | 1.36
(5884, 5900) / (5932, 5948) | 1.88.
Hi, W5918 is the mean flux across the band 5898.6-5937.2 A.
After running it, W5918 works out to 7.77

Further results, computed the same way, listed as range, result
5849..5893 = 7.4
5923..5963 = 8.18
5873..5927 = 6.82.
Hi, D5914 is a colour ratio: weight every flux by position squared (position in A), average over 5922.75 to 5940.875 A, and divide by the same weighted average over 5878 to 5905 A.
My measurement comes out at 1.52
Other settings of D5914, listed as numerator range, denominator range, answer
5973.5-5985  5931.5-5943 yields 1.09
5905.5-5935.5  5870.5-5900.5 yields 1.39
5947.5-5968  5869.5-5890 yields 1.17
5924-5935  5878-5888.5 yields 1.19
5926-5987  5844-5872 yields 1.02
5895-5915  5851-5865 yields 0.82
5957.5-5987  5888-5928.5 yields 1.30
